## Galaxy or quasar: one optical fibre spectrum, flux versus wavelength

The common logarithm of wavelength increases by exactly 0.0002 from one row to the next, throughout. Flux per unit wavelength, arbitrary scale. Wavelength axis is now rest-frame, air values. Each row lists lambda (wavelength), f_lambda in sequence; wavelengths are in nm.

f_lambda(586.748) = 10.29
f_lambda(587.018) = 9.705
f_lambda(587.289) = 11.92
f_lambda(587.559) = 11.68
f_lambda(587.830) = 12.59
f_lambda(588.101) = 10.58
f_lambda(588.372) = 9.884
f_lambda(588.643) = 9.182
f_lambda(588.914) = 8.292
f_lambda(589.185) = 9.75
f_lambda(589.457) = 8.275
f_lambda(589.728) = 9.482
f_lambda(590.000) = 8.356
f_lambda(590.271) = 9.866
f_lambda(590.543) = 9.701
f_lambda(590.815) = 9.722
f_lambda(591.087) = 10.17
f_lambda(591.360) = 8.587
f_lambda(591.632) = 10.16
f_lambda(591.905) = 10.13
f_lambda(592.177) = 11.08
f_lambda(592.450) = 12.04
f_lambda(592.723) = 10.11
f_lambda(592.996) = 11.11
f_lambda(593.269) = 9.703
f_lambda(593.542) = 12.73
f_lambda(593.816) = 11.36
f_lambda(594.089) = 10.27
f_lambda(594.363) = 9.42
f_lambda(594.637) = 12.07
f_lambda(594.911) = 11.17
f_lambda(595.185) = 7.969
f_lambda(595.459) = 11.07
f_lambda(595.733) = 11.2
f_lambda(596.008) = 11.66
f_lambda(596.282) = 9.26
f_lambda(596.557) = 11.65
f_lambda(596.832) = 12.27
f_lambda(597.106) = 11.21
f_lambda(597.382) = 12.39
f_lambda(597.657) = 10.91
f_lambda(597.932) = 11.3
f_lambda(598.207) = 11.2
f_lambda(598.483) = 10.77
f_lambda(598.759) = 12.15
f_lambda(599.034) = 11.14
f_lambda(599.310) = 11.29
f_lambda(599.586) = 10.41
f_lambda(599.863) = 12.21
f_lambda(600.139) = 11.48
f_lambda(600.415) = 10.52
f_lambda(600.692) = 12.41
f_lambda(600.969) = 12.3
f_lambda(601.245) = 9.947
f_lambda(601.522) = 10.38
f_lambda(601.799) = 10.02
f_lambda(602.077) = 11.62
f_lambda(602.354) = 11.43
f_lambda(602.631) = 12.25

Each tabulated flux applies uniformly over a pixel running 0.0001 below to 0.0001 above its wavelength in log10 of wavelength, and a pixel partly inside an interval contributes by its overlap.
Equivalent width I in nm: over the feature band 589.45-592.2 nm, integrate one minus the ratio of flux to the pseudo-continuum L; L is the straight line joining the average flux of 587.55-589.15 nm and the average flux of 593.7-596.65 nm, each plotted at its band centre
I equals 0.206 nm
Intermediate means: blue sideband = 10.2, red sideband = 10.6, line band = 9.6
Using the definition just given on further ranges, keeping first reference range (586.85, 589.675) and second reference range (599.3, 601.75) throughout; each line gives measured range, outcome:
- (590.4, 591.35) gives 0.063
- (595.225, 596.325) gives 0.010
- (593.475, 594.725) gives -0.048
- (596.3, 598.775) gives -0.108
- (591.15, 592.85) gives 0.021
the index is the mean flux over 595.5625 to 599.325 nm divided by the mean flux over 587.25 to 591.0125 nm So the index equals 1.1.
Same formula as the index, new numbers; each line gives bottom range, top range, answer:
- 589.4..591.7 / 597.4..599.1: 1.21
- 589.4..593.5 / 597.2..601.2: 1.14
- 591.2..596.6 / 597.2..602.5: 1.06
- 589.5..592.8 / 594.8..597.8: 1.11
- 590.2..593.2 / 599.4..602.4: 1.09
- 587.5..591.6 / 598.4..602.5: 1.15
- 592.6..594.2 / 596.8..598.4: 1.05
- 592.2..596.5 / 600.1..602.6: 1.04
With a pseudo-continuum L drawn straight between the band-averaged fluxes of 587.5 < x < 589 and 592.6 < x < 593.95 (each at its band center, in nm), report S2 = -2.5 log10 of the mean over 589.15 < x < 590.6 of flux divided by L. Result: 0.15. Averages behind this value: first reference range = 10.4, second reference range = 11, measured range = 9.18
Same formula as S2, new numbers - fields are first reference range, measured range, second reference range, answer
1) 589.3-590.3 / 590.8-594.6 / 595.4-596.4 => -0.08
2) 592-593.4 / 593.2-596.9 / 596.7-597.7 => 0.05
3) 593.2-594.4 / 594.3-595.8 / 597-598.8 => 0.05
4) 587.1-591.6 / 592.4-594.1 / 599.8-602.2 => -0.08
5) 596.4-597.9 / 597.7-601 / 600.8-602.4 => -0.01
